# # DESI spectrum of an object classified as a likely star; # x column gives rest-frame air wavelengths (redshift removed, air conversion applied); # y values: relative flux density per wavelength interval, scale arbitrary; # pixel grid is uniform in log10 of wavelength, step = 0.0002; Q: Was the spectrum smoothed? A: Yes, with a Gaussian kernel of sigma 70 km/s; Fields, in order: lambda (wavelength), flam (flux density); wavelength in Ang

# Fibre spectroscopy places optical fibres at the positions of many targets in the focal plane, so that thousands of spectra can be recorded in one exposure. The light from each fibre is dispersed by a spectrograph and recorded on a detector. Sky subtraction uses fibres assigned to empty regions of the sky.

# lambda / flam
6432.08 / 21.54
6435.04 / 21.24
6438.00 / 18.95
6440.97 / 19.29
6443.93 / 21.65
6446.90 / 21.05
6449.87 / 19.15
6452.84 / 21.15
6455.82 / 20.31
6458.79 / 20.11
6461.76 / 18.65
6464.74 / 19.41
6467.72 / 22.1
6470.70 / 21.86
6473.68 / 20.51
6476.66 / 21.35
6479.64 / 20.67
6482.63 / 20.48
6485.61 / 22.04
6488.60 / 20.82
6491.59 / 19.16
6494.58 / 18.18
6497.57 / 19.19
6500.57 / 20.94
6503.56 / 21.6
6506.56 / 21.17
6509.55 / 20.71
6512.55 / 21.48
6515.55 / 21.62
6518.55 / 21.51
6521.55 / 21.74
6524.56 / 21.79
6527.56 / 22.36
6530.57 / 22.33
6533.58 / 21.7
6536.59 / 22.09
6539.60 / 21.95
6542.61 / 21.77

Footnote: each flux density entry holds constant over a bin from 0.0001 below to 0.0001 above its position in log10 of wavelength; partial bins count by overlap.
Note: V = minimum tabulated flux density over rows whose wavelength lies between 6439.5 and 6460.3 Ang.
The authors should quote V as 19.15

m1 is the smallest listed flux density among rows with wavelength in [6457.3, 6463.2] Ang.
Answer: 18.65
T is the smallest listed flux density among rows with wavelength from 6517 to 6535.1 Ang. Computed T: 21.51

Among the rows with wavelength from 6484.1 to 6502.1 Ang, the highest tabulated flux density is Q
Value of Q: 22.04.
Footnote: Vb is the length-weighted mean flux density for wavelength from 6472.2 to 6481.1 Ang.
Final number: 20.9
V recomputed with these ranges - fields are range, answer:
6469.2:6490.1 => 20.48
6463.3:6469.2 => 19.41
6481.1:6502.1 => 18.18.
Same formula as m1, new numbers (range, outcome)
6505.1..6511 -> 20.71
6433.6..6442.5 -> 18.95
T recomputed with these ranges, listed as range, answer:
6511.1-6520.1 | 21.48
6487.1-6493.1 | 19.16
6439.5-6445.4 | 19.29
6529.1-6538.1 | 21.7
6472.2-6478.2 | 20.51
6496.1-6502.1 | 19.19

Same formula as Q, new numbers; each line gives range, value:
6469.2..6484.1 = 21.86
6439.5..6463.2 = 21.65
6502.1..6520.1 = 21.62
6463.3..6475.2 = 22.1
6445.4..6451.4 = 21.05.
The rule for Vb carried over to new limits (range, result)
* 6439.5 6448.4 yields 20.7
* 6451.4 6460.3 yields 20.5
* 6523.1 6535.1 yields 22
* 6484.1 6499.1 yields 19.9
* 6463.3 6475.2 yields 21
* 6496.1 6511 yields 20.7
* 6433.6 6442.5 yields 19.8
